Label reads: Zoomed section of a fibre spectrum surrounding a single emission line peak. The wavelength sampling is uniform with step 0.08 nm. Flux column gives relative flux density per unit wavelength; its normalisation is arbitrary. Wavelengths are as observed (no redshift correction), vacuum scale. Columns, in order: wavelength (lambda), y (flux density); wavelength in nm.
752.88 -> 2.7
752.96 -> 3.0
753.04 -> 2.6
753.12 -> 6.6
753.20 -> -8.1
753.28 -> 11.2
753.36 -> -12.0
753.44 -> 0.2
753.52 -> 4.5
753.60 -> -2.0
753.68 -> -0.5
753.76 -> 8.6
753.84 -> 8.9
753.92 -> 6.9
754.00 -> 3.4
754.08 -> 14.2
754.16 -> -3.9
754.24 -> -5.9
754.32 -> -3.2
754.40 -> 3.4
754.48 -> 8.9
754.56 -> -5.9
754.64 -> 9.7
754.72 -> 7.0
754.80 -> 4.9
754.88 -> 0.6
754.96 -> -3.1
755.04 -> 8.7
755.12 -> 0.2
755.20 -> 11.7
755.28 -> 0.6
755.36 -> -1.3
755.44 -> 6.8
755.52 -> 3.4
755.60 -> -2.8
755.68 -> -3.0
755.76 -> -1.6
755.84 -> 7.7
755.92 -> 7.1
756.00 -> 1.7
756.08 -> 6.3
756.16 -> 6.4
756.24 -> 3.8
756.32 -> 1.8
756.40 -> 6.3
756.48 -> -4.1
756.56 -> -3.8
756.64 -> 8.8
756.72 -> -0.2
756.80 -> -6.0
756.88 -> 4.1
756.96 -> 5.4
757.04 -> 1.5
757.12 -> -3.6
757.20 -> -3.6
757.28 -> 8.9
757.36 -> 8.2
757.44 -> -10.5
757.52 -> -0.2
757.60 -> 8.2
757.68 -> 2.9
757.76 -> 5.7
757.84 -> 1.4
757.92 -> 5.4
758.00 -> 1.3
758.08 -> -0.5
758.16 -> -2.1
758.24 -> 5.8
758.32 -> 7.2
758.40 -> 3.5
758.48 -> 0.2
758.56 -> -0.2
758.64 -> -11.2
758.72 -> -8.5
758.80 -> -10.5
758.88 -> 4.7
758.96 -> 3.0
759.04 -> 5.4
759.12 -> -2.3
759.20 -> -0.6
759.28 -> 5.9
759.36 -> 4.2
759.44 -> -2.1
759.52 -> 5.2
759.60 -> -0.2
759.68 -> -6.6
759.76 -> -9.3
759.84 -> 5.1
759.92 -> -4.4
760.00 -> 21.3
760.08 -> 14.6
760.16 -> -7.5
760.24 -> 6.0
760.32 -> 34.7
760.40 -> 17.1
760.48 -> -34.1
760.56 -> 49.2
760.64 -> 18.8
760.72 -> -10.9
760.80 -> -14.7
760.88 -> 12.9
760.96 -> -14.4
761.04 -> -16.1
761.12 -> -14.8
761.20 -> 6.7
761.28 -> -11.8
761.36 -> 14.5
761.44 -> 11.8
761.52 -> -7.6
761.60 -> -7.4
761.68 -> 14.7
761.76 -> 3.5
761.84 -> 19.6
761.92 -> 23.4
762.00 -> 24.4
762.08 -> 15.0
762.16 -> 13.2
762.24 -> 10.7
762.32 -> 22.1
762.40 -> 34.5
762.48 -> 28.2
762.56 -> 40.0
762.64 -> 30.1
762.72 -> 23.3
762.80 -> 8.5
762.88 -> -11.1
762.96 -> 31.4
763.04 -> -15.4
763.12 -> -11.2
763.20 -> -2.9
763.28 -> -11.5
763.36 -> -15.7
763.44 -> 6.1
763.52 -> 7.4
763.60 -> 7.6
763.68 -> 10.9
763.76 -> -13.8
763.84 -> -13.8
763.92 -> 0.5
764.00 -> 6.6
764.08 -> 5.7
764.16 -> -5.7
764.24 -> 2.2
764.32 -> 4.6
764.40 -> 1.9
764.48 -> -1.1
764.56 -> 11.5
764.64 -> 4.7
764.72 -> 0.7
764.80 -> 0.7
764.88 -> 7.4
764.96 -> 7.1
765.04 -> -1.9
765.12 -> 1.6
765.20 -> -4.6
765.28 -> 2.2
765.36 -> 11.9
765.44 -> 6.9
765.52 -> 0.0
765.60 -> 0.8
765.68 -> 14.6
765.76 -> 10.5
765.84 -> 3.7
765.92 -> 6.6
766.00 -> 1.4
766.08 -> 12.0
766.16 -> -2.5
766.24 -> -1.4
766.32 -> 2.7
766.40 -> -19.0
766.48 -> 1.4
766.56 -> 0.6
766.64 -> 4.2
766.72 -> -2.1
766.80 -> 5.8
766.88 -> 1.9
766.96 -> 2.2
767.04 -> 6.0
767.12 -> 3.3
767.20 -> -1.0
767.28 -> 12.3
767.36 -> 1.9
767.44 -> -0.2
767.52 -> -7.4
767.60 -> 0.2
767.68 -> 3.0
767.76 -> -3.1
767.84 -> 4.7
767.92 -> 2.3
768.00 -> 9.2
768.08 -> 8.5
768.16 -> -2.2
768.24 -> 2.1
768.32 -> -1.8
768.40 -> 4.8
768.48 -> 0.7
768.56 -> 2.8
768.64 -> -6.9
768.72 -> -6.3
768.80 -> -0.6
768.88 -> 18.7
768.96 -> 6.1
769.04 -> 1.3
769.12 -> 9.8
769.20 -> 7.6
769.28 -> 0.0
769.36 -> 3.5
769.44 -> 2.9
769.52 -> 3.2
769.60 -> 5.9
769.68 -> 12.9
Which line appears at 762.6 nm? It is [O II]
